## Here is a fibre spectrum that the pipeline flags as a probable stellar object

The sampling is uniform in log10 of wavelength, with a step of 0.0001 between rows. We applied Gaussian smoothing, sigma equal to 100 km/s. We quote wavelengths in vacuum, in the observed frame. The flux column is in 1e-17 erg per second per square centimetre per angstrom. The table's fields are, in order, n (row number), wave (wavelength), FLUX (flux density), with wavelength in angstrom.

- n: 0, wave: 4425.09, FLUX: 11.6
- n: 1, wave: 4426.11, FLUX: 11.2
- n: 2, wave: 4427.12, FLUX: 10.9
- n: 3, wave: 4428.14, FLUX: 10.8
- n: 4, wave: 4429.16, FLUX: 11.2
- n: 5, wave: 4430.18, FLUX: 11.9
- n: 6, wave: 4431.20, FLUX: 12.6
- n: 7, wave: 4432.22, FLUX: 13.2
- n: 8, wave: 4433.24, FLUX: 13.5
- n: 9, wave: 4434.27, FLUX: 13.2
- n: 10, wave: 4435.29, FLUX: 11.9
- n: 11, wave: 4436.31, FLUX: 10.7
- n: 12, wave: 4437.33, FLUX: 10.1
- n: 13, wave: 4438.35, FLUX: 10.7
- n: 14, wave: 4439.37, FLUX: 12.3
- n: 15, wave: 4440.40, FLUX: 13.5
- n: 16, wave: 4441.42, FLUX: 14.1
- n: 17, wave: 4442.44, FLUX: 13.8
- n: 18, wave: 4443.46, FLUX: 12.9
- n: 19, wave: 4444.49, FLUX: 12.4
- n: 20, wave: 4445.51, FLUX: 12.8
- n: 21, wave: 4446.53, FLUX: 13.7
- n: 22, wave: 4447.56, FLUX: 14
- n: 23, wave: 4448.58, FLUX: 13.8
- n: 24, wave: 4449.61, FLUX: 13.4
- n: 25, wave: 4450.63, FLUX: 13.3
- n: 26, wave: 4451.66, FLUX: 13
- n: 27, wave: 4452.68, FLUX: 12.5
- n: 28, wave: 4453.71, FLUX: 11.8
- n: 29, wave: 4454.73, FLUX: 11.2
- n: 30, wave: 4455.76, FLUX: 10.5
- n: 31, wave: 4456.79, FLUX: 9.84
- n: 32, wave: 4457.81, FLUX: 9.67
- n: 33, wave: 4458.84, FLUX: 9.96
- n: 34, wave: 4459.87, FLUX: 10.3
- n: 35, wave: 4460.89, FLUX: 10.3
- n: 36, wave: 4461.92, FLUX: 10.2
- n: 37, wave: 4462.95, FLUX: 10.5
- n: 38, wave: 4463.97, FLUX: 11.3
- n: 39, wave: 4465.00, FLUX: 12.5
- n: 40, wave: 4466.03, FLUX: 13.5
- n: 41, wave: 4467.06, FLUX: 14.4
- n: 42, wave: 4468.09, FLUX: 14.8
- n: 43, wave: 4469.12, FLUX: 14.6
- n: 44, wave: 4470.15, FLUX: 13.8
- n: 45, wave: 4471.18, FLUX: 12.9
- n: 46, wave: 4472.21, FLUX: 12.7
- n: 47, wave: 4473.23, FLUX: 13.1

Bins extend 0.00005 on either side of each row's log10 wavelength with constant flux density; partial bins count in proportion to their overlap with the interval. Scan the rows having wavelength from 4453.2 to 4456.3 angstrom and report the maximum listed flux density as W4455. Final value 11.8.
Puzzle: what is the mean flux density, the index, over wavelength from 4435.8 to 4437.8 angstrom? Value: 10.4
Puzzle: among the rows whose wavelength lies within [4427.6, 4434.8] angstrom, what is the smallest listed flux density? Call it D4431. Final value 10.8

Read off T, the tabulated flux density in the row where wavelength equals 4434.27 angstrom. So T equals 13.2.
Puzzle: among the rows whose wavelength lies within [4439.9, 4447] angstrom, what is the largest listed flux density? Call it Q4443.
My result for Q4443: 14.1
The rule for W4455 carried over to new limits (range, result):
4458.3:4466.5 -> 13.5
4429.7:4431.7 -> 12.6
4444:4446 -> 12.8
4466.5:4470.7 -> 14.8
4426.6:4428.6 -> 10.9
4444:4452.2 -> 14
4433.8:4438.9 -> 13.2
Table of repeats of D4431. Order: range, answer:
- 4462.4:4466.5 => 10.5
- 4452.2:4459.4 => 9.67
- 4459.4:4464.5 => 10.2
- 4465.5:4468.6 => 13.5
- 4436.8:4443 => 10.1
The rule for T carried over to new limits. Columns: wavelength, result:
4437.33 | 10.1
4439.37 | 12.3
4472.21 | 12.7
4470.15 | 13.8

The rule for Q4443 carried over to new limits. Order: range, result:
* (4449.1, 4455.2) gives 13.4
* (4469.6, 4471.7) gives 13.8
